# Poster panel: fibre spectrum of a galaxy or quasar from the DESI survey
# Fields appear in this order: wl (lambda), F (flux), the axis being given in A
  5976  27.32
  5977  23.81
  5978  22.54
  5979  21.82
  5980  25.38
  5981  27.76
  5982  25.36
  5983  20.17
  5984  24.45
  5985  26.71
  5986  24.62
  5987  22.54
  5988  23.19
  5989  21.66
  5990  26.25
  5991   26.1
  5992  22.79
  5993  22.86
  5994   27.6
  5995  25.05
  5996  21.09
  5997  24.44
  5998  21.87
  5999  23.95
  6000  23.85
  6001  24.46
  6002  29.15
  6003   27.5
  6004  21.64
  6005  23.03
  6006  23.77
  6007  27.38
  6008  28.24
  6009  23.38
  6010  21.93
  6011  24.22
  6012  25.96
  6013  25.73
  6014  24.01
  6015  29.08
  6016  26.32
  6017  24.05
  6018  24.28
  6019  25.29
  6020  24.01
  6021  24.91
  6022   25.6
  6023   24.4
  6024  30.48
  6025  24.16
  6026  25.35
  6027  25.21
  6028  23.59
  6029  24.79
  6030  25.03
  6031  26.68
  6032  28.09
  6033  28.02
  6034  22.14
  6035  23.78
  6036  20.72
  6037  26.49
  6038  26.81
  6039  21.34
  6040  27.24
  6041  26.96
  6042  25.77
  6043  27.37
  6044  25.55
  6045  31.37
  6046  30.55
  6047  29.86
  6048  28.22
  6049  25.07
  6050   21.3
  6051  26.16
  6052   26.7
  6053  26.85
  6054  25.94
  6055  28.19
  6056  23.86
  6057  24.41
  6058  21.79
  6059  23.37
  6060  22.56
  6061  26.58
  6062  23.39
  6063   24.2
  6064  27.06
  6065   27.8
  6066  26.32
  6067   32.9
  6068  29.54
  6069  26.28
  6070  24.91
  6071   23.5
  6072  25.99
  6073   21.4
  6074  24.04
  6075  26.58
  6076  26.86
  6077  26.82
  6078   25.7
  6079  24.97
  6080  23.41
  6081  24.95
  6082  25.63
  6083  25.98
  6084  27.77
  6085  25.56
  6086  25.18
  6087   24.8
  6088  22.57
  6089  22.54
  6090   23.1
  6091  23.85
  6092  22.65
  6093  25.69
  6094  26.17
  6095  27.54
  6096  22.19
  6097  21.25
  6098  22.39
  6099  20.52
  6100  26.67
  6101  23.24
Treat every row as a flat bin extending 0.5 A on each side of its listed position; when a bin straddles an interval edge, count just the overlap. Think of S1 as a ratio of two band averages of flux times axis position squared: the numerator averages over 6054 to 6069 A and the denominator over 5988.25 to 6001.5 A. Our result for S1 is 1.1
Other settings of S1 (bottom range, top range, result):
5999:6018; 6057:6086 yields 1.04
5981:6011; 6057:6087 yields 1.07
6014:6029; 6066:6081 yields 1.04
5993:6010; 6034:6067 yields 1.06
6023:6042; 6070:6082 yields 1.00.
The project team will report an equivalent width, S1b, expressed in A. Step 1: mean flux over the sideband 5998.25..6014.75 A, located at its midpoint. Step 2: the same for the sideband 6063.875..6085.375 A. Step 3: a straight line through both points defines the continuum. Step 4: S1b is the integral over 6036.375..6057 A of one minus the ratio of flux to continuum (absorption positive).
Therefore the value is -0.7 A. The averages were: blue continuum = 24.9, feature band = 26.5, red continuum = 26.1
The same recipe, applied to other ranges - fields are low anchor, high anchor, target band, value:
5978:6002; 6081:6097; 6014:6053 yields -2.36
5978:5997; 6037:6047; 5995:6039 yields 1.35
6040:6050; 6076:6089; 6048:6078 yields 0.93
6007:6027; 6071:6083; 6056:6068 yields -0.20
